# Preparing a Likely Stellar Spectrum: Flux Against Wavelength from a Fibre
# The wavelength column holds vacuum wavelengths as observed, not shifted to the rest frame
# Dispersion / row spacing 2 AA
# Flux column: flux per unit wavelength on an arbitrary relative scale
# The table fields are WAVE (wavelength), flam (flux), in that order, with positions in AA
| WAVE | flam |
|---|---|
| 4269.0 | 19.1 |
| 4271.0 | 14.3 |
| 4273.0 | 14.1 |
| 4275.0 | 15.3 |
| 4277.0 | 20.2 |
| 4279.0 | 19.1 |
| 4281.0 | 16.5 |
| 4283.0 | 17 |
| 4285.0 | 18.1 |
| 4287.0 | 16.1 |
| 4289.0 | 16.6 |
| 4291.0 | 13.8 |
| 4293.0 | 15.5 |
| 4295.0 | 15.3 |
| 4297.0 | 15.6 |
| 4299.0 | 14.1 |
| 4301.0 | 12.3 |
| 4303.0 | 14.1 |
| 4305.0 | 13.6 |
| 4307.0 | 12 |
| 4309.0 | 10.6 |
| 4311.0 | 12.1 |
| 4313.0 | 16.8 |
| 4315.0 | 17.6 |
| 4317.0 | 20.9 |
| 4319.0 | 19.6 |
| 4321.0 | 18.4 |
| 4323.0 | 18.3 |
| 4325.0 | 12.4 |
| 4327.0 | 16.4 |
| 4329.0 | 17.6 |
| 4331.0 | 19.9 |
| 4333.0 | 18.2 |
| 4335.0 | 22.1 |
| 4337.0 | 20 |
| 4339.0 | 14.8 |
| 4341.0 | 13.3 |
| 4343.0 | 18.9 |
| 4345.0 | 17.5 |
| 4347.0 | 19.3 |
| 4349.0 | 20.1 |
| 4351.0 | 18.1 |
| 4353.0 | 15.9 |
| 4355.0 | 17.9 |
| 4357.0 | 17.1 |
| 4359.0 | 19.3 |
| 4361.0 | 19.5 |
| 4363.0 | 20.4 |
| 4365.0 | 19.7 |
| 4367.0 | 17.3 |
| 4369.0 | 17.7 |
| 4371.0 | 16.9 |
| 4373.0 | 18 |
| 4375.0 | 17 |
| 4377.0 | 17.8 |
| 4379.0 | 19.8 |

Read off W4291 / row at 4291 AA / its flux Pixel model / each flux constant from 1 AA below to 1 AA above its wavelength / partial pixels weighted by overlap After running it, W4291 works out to 13.8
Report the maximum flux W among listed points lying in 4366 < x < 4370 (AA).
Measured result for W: 17.7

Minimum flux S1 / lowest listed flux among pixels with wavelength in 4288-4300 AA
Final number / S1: 13.8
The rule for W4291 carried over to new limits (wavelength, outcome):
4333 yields 18.2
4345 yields 17.5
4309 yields 10.6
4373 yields 18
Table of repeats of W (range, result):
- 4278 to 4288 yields 19.1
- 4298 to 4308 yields 14.1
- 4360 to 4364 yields 20.4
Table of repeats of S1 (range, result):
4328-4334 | 17.6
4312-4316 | 16.8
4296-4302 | 12.3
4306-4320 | 10.6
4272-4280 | 14.1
